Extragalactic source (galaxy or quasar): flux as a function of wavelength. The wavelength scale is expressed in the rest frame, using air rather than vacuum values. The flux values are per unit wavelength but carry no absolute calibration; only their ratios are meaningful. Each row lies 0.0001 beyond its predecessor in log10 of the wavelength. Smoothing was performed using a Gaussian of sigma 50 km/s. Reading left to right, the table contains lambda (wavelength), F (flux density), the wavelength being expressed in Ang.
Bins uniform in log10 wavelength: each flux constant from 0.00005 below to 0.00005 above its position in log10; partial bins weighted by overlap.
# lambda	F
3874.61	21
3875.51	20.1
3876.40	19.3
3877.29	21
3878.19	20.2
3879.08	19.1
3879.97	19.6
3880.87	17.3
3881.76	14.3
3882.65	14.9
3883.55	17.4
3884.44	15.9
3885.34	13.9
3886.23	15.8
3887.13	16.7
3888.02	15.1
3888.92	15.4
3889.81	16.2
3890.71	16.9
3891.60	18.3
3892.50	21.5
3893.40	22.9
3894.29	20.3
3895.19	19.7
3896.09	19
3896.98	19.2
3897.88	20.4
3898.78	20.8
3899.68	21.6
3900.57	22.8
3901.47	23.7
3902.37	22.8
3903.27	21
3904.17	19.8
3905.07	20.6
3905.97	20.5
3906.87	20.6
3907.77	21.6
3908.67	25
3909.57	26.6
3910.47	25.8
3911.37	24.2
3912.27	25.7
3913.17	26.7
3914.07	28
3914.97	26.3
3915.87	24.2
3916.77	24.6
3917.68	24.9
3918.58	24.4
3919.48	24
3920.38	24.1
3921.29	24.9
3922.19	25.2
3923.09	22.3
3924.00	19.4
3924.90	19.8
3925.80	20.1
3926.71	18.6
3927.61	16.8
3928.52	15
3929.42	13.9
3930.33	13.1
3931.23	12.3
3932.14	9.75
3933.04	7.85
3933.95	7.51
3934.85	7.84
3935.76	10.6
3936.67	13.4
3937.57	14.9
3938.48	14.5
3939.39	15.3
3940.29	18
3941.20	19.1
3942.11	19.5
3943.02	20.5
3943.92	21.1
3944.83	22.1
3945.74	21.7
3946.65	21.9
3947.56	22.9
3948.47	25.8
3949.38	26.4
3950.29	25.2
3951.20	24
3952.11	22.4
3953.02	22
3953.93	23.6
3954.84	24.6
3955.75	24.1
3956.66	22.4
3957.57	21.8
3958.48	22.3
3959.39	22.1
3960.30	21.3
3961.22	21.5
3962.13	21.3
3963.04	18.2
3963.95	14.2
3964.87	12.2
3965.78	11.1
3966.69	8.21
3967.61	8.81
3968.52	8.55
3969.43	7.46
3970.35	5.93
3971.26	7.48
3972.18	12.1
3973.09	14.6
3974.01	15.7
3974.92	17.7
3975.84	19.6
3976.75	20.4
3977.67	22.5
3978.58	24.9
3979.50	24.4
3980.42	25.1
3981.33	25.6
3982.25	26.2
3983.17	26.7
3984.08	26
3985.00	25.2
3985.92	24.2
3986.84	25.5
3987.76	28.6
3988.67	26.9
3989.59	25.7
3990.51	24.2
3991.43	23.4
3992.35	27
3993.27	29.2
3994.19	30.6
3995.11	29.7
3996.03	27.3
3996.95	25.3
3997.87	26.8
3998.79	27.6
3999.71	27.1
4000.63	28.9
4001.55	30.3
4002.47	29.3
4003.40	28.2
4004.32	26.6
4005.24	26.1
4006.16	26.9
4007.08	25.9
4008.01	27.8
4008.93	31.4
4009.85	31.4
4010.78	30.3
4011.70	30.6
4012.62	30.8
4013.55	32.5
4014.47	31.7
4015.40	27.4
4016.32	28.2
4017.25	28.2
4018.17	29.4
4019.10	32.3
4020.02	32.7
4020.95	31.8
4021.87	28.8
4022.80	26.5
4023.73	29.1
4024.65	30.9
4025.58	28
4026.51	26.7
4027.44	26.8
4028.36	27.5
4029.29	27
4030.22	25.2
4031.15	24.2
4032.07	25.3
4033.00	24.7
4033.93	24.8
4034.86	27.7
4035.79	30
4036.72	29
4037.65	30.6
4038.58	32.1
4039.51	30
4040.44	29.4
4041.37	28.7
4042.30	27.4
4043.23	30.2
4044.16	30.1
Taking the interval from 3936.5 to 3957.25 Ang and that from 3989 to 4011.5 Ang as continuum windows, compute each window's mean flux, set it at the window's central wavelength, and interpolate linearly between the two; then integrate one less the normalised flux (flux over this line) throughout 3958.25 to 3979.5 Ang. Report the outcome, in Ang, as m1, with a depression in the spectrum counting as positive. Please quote 7.3 Ang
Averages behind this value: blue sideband 21.2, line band 15.7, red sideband 27.8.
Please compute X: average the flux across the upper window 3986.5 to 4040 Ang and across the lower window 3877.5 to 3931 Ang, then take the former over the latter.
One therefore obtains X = 1.38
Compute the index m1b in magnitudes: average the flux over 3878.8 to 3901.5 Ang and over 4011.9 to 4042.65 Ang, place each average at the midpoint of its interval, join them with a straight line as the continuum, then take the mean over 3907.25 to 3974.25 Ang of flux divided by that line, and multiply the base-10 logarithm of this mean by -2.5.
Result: 0.154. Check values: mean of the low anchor 18.3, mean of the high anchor 28.7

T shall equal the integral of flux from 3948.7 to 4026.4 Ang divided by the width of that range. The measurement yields 24.1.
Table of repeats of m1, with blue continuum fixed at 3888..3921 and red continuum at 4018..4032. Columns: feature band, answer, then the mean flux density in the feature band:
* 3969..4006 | 3.9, 23.7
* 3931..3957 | 6.0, 18.7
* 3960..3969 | 3.9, 14.4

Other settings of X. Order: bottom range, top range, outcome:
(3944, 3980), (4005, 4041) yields 1.53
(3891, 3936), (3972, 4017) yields 1.29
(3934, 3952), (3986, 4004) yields 1.44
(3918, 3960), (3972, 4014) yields 1.34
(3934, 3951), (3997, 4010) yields 1.49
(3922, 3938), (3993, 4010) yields 1.91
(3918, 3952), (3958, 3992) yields 1.05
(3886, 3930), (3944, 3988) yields 0.94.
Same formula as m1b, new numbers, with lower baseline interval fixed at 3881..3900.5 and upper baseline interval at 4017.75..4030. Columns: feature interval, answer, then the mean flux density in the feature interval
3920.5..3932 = 0.14 mag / 18.4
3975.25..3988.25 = 0.04 mag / 24.6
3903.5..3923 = -0.21 mag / 24.1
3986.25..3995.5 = -0.03 mag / 27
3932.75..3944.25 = 0.44 mag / 14.7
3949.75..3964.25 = 0.07 mag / 22.1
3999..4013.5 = -0.05 mag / 28.9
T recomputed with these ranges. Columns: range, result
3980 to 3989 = 26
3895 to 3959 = 20.6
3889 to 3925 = 22.4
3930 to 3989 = 18.8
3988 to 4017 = 28.2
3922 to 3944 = 15.7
